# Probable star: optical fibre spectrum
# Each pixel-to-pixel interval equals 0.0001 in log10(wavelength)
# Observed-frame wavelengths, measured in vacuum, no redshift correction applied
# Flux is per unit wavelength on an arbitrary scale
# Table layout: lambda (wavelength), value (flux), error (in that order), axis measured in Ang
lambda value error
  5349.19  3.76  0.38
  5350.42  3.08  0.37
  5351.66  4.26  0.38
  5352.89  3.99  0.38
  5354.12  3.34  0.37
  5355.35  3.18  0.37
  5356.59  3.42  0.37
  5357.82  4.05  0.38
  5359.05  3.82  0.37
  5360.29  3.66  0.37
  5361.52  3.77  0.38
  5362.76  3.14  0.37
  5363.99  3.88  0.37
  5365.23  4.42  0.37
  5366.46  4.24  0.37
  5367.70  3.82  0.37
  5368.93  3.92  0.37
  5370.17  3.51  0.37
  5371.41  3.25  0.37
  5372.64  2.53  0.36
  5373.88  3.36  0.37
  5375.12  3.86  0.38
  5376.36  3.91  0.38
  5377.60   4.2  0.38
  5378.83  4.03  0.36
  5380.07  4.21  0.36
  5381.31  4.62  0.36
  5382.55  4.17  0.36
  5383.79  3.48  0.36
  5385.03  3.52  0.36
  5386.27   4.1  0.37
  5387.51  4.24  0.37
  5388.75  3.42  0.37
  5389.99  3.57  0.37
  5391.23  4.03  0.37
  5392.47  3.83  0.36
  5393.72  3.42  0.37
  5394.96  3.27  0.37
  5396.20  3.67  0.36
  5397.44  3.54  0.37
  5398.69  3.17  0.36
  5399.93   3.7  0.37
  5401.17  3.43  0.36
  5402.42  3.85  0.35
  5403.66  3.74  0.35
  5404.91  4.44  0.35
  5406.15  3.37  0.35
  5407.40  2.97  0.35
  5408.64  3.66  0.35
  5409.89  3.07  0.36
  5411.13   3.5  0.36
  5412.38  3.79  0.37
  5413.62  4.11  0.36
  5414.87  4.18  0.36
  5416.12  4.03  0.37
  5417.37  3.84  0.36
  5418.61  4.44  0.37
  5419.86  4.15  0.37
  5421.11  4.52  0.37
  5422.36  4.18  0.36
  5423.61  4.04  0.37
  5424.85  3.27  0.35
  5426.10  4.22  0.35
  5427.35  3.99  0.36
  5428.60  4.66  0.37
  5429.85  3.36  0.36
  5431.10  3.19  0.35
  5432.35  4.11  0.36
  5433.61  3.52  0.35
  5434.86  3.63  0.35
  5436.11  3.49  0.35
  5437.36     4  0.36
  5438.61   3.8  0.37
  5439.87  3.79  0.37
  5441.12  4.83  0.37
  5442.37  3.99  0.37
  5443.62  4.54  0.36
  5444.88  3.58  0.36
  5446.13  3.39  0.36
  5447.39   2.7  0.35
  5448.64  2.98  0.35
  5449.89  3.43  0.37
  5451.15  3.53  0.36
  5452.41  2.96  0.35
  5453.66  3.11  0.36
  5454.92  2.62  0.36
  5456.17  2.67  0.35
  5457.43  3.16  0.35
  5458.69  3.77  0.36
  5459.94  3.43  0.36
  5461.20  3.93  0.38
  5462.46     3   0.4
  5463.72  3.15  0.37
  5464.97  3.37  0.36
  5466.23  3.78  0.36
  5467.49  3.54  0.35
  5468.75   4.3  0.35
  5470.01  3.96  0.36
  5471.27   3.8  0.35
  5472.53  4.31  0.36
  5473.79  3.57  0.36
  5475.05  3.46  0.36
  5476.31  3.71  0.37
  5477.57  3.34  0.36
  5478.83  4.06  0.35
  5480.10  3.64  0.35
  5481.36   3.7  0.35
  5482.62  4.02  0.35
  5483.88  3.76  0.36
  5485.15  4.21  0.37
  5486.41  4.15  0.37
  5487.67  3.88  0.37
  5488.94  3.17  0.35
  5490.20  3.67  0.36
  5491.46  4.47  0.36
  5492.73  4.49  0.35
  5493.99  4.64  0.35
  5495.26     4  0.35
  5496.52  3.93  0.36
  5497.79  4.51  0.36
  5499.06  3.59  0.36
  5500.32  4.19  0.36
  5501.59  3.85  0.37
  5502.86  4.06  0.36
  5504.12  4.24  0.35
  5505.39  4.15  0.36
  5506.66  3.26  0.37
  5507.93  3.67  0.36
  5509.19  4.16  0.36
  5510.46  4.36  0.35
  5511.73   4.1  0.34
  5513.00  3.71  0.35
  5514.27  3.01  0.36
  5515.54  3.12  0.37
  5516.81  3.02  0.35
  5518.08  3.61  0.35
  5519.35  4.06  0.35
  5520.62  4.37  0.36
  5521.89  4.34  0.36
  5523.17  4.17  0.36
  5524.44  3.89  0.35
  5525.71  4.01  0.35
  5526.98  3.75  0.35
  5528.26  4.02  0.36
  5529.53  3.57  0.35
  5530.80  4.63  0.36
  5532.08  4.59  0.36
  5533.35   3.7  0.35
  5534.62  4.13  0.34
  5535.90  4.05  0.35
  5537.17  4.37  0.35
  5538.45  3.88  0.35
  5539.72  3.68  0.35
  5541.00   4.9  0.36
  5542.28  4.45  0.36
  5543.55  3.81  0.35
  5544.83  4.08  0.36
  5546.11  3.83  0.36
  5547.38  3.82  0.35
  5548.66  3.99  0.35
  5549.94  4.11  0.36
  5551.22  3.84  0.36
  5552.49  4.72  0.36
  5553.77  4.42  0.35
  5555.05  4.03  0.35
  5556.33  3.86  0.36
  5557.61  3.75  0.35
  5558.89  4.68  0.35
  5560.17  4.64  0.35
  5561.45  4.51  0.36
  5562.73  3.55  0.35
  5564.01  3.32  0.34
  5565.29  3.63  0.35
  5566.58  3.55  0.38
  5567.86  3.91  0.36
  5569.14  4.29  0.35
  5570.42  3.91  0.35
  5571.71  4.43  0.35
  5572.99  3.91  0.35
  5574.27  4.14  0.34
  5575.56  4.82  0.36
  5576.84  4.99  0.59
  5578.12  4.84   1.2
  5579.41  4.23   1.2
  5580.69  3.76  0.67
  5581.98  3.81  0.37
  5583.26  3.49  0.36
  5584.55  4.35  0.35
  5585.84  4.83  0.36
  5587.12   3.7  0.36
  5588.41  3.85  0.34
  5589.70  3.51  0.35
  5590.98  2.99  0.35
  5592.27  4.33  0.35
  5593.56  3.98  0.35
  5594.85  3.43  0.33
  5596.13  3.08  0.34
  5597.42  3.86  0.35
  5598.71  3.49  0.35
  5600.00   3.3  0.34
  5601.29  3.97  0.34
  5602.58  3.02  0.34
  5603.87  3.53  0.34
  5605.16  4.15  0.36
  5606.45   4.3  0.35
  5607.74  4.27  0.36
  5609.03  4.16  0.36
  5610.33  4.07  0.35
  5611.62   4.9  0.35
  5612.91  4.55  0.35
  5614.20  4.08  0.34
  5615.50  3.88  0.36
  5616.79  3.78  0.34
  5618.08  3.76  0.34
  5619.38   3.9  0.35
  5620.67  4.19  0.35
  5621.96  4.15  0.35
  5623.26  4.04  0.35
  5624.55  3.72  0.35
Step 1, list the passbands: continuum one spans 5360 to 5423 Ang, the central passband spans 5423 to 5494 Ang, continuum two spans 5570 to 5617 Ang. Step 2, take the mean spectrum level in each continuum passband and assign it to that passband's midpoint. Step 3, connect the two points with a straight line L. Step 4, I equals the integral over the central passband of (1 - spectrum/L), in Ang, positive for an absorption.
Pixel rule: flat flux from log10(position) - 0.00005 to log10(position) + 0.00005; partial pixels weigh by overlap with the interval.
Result 2.9 Ang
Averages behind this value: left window 3.78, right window 3.99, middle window 3.69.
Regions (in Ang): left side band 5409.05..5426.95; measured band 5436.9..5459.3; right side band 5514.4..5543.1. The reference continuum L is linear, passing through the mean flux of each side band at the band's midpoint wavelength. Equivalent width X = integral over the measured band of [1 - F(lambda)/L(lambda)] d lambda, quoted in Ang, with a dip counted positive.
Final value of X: 2.7 Ang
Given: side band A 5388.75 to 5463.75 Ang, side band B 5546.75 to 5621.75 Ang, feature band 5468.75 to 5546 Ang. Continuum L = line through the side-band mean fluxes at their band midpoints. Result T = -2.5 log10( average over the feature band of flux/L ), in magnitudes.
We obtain -0.03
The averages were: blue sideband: 3.66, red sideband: 4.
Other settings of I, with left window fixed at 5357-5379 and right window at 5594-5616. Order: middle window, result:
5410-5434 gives -1.1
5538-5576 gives -2.2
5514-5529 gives 0.1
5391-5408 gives 0.7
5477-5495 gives -0.6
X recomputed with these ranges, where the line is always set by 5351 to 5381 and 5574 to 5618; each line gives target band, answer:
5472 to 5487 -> 0.2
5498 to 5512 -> -0.3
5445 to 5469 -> 3.4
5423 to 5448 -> 0.1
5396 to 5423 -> 0.0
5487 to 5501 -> -0.6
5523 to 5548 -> -0.9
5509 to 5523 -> 0.3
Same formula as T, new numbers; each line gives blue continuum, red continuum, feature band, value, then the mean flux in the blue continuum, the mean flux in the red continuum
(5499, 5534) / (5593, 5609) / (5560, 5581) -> -0.10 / 3.91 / 3.72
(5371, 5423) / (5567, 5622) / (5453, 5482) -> 0.09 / 3.77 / 3.99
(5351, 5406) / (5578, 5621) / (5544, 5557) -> -0.05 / 3.75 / 3.91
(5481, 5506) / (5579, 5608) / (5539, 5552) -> -0.04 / 4.04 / 3.78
